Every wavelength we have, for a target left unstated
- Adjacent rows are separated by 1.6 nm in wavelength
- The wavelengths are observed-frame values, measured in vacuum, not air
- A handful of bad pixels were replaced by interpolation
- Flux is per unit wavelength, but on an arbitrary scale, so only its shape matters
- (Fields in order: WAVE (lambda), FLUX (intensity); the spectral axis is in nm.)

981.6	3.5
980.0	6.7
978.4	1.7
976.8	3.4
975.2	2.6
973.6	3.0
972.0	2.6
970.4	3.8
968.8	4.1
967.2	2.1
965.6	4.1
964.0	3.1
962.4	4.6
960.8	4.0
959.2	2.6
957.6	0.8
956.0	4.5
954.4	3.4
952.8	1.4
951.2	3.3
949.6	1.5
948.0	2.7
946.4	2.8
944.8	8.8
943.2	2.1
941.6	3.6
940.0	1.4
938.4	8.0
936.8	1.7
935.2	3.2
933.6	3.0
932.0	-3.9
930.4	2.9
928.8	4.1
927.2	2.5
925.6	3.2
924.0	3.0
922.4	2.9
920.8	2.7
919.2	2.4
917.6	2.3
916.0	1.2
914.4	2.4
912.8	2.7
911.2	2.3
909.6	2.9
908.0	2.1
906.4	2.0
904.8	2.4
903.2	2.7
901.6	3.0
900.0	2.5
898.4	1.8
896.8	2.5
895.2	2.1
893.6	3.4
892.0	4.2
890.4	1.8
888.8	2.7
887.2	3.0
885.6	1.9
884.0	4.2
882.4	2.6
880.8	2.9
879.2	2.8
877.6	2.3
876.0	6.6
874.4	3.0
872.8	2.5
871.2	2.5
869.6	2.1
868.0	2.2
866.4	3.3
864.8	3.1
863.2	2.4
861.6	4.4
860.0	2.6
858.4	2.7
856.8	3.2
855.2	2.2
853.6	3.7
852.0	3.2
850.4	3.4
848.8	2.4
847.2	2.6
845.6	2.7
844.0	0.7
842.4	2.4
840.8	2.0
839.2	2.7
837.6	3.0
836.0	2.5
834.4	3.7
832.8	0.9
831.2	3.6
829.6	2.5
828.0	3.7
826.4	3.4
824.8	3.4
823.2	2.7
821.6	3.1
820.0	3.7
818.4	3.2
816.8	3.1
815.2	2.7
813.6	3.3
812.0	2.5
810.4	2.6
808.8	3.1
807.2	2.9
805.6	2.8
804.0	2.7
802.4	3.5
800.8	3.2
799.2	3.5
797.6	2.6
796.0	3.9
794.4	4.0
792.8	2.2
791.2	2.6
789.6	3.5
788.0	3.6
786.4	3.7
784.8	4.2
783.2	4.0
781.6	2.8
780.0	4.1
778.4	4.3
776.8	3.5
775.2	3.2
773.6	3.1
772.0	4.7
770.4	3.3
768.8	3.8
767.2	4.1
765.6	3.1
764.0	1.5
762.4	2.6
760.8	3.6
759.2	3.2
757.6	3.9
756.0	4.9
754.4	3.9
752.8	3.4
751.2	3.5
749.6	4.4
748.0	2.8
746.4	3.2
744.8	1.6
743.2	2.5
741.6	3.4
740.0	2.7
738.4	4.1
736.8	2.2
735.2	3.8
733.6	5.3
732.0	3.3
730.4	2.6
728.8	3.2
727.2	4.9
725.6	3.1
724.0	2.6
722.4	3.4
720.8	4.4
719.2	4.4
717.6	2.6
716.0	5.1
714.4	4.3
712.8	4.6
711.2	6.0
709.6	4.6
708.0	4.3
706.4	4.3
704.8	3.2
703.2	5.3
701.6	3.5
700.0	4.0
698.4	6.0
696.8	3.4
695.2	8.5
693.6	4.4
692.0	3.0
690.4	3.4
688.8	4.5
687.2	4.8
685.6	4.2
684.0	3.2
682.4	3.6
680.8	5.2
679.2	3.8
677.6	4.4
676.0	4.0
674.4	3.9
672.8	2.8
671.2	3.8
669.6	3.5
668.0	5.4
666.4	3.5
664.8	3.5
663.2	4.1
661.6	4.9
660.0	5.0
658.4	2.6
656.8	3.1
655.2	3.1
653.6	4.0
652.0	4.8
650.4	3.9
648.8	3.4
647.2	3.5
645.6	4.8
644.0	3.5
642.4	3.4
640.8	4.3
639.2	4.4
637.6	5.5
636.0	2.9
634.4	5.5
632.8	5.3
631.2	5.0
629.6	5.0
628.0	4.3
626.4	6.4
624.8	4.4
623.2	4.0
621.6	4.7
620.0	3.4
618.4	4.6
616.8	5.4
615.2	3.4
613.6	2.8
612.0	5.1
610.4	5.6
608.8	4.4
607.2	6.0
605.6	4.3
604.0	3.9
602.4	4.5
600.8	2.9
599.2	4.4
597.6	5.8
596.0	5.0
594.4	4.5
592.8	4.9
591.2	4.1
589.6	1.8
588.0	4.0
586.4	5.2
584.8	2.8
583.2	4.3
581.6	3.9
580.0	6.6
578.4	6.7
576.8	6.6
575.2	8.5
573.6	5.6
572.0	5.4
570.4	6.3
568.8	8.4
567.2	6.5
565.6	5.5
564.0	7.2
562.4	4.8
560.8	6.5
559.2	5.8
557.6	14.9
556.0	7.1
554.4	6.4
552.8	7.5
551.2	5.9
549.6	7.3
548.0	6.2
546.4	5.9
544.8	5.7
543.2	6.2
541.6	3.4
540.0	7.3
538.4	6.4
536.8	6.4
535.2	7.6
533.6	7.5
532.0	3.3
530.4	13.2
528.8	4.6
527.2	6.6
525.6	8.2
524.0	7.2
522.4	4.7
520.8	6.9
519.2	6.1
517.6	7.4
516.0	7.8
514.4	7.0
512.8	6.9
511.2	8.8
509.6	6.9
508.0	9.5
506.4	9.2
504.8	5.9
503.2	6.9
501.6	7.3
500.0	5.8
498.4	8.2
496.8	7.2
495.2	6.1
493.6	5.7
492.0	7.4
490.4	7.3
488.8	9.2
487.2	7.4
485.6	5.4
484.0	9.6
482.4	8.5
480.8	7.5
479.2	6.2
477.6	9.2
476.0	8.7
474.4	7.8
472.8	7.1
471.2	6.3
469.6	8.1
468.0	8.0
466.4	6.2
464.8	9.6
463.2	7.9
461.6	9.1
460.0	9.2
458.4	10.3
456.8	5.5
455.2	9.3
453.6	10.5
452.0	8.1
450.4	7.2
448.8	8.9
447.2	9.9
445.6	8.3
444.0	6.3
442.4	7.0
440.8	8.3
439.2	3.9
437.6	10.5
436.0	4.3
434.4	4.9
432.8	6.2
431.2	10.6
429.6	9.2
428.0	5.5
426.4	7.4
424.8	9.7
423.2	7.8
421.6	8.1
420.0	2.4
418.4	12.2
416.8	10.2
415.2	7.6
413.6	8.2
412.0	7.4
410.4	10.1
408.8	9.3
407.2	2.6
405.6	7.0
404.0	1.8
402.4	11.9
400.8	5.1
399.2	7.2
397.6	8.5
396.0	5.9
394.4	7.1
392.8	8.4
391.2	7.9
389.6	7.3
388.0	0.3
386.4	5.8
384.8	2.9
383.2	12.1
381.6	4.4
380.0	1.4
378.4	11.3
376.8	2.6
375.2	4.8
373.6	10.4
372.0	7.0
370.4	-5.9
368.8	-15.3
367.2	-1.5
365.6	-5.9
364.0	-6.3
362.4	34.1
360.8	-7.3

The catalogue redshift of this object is 0.058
